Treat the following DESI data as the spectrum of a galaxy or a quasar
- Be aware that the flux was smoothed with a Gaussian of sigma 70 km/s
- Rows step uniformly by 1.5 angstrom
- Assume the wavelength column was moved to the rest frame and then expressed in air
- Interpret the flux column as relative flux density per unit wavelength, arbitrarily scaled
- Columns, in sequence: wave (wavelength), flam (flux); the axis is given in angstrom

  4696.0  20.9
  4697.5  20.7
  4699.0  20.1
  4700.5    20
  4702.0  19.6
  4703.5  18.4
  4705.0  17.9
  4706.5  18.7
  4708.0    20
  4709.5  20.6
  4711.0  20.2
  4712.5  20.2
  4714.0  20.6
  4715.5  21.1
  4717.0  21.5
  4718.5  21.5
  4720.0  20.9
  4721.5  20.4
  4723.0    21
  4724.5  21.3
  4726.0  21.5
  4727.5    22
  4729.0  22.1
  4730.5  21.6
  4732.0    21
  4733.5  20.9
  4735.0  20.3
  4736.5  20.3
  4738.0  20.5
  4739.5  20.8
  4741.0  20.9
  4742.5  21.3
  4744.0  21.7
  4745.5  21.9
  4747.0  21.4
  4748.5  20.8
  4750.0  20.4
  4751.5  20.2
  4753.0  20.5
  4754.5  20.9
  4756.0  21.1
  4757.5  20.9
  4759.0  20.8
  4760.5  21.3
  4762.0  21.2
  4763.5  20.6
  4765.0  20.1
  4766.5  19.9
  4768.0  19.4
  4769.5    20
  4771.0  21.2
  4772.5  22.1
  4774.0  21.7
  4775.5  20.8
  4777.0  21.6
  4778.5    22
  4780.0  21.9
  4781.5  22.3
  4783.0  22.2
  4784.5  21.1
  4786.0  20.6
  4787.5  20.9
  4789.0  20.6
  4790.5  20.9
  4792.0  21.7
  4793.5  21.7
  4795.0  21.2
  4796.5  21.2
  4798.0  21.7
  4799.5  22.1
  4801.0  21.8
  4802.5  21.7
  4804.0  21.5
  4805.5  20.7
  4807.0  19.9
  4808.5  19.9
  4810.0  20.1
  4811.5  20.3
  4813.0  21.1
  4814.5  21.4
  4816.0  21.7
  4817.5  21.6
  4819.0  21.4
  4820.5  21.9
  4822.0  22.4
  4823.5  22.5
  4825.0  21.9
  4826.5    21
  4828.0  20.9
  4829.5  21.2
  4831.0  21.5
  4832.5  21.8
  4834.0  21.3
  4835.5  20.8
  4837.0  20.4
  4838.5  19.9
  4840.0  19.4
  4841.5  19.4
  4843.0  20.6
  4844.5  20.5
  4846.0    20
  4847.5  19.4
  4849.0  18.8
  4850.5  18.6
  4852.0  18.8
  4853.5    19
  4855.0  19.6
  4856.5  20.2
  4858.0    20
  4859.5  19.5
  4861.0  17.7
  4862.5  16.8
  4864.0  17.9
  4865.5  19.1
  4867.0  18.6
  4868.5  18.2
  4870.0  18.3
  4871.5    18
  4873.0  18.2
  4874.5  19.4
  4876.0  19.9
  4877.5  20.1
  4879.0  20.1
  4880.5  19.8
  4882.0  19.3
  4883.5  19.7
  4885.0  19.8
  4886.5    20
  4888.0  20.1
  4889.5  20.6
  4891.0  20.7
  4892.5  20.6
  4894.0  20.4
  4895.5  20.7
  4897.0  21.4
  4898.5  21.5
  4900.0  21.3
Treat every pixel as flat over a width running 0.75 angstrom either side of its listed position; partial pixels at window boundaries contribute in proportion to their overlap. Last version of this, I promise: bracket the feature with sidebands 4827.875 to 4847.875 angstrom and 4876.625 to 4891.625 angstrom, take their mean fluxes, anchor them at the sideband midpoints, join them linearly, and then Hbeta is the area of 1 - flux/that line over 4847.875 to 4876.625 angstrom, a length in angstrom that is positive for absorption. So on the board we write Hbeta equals 2.1 angstrom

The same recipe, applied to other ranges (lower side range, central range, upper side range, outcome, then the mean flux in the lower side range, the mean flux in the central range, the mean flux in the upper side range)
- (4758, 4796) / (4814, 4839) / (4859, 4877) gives -2.2 angstrom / 21.1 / 21.4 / 18.5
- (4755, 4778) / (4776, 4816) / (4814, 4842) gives -0.4 angstrom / 20.9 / 21.2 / 21.2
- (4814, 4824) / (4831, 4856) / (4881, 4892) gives 1.5 angstrom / 21.8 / 19.9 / 20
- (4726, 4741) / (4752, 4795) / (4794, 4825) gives 0.3 angstrom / 21.1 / 21.1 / 21.3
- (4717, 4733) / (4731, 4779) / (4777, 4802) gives 1.2 angstrom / 21.3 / 20.9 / 21.5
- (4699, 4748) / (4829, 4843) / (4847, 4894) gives -0.7 angstrom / 20.7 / 20.6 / 19.3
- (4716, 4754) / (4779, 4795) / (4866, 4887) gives -0.8 angstrom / 21.1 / 21.4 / 19.2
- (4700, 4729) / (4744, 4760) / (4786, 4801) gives -0.1 angstrom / 20.4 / 20.9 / 21.3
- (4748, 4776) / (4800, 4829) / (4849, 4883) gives -2.1 angstrom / 20.7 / 21.3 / 19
